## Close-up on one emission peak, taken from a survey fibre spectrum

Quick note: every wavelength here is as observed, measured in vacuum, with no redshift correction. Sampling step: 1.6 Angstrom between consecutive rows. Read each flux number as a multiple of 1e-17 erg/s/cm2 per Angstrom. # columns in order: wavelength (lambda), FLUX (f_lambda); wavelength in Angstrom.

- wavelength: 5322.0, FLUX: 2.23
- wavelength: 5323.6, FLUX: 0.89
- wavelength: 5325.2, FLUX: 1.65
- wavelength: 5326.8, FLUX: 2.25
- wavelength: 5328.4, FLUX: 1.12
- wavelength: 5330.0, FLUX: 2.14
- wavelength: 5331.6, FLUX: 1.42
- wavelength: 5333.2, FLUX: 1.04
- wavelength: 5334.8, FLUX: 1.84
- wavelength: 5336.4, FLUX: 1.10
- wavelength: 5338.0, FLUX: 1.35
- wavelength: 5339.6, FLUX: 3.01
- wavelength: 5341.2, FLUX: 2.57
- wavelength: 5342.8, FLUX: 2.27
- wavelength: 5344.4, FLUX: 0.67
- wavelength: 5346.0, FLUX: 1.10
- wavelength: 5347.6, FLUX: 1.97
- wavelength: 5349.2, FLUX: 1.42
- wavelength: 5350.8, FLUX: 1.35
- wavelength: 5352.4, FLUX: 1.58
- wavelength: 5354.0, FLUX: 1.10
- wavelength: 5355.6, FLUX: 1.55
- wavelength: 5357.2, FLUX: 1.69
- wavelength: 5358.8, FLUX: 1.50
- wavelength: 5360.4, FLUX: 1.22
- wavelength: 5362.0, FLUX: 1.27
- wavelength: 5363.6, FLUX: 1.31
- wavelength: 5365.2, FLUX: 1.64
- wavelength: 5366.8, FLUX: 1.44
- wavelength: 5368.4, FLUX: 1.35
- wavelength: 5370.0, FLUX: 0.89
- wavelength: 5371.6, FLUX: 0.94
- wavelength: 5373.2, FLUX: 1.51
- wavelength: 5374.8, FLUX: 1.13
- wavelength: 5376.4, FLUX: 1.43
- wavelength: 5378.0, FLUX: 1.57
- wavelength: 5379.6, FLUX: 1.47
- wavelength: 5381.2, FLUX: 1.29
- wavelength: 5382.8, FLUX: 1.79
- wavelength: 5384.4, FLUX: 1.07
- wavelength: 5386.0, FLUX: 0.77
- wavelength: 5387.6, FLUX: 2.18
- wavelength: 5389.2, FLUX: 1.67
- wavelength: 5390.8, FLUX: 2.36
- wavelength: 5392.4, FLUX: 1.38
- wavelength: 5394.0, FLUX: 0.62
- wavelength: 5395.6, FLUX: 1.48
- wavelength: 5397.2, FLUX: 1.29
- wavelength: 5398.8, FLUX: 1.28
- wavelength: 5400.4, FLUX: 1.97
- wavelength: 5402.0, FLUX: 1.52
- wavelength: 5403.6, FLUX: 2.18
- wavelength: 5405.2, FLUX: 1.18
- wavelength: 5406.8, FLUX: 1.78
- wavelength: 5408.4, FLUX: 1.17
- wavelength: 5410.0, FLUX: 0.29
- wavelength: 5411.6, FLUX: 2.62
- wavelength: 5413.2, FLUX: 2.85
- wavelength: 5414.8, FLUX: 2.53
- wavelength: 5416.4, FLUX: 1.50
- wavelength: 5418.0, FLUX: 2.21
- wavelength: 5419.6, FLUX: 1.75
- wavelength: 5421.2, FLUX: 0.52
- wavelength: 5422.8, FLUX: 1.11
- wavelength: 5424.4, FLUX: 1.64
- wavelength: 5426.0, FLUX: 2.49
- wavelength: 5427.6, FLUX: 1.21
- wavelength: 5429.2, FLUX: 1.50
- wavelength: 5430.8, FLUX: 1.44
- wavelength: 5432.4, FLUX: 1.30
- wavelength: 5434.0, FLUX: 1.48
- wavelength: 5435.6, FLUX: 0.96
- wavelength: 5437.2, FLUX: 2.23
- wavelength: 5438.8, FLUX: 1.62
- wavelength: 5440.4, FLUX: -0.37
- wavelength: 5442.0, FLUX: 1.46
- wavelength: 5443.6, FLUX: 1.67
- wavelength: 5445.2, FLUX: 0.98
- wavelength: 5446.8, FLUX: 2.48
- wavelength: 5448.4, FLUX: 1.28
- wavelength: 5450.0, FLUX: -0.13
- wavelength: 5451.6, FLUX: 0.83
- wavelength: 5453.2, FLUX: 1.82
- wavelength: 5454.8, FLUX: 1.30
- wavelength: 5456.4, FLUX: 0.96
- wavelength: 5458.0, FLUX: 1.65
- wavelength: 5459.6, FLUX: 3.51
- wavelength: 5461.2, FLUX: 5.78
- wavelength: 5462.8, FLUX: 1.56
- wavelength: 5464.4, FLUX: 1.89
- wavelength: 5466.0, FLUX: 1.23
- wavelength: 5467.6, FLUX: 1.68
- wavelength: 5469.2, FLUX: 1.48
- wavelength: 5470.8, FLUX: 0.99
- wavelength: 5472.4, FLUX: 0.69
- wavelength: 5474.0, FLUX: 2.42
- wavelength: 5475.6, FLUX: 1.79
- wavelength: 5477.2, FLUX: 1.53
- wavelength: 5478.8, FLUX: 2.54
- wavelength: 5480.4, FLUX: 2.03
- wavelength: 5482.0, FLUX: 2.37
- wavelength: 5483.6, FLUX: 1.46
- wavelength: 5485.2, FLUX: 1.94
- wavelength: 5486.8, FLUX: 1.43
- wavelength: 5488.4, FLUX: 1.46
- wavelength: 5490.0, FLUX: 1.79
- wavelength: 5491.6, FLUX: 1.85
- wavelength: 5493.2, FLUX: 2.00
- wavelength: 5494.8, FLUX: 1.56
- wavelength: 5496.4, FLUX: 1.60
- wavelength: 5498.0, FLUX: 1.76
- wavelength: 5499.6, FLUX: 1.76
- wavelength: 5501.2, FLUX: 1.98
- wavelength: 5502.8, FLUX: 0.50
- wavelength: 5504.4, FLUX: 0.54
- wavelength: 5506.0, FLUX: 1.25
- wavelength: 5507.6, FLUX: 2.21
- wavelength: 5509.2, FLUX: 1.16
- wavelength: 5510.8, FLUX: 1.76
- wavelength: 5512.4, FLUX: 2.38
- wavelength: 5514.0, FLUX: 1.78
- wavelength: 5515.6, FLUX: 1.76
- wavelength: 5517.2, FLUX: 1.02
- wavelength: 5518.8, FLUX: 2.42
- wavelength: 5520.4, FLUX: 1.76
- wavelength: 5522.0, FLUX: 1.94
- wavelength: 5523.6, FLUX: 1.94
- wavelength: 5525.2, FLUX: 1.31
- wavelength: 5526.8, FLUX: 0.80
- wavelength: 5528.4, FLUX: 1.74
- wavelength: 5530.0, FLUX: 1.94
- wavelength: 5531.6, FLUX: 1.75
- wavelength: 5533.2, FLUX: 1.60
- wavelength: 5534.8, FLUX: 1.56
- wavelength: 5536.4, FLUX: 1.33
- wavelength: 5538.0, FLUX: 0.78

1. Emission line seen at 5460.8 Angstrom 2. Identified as H-beta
